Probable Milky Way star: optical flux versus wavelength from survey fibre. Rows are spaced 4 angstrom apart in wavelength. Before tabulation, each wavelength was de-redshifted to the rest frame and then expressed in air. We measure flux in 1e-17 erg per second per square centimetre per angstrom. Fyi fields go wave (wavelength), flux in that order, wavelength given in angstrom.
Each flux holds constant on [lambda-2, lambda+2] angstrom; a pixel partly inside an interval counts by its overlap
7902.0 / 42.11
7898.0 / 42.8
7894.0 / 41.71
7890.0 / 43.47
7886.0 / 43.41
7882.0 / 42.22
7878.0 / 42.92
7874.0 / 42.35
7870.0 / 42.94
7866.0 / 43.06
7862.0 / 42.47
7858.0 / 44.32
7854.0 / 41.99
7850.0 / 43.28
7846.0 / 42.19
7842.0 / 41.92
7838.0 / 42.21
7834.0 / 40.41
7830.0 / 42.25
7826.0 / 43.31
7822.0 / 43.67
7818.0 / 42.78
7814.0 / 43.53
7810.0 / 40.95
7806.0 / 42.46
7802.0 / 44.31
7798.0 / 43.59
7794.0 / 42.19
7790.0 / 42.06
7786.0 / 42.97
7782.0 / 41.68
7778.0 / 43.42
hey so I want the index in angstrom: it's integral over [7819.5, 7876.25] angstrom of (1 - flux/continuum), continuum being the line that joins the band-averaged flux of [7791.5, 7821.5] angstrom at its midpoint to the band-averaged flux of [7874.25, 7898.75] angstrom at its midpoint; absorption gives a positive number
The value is 0.2 angstrom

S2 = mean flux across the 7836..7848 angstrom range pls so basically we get 42.1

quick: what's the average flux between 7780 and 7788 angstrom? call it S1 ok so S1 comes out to 42.3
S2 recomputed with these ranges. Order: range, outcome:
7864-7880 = 42.8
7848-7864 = 43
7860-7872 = 42.8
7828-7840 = 41.6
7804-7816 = 42.3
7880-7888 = 42.8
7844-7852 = 42.7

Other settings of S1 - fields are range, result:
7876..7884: 42.6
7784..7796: 42.4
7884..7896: 42.9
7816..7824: 43.2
